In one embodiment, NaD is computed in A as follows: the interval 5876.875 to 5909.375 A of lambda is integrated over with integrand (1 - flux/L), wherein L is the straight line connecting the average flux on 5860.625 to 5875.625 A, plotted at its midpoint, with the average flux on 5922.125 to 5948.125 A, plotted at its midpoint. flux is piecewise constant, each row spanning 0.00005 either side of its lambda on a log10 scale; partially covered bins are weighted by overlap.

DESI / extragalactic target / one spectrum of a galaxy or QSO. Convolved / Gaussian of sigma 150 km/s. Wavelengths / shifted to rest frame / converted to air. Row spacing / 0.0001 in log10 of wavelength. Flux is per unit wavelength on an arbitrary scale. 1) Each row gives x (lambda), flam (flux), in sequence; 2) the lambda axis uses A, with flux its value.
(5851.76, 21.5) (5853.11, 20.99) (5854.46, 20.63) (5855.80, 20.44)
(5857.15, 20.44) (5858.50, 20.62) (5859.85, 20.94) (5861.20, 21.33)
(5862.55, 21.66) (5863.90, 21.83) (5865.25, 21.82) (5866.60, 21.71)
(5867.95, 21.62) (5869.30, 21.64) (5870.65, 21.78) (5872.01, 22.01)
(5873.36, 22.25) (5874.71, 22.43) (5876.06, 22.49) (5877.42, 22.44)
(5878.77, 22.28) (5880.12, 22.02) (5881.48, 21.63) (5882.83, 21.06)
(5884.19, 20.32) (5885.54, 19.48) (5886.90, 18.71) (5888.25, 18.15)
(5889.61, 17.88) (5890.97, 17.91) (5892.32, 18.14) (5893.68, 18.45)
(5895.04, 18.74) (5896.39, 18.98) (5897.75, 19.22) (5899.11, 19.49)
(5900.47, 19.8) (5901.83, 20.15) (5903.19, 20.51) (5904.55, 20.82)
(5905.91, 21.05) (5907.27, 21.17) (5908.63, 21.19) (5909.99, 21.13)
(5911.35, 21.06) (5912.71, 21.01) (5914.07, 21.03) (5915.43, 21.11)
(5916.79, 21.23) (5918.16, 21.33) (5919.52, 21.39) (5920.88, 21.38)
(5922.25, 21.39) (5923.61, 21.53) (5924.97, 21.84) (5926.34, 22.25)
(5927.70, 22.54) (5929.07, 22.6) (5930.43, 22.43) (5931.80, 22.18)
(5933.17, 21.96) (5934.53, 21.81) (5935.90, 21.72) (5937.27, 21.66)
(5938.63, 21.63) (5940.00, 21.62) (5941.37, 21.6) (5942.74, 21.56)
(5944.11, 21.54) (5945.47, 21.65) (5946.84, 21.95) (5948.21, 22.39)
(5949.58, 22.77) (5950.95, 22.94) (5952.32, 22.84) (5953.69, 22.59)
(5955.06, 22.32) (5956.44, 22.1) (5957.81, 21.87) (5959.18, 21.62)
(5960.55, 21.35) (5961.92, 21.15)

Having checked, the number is 2.81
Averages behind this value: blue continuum 21.8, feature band 20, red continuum 21.9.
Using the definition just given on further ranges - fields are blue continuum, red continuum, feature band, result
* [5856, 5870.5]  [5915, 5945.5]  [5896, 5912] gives 0.9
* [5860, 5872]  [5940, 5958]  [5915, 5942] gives 0.3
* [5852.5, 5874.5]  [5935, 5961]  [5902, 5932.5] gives 0.5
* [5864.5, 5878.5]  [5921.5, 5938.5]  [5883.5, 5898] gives 2.2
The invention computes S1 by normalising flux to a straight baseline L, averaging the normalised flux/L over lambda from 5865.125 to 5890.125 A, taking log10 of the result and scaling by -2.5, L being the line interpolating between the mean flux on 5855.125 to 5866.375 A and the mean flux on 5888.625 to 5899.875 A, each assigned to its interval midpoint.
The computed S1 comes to -0.07 mag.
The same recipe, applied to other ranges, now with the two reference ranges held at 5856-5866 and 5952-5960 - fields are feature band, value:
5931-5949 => 0.011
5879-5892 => 0.090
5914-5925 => 0.022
